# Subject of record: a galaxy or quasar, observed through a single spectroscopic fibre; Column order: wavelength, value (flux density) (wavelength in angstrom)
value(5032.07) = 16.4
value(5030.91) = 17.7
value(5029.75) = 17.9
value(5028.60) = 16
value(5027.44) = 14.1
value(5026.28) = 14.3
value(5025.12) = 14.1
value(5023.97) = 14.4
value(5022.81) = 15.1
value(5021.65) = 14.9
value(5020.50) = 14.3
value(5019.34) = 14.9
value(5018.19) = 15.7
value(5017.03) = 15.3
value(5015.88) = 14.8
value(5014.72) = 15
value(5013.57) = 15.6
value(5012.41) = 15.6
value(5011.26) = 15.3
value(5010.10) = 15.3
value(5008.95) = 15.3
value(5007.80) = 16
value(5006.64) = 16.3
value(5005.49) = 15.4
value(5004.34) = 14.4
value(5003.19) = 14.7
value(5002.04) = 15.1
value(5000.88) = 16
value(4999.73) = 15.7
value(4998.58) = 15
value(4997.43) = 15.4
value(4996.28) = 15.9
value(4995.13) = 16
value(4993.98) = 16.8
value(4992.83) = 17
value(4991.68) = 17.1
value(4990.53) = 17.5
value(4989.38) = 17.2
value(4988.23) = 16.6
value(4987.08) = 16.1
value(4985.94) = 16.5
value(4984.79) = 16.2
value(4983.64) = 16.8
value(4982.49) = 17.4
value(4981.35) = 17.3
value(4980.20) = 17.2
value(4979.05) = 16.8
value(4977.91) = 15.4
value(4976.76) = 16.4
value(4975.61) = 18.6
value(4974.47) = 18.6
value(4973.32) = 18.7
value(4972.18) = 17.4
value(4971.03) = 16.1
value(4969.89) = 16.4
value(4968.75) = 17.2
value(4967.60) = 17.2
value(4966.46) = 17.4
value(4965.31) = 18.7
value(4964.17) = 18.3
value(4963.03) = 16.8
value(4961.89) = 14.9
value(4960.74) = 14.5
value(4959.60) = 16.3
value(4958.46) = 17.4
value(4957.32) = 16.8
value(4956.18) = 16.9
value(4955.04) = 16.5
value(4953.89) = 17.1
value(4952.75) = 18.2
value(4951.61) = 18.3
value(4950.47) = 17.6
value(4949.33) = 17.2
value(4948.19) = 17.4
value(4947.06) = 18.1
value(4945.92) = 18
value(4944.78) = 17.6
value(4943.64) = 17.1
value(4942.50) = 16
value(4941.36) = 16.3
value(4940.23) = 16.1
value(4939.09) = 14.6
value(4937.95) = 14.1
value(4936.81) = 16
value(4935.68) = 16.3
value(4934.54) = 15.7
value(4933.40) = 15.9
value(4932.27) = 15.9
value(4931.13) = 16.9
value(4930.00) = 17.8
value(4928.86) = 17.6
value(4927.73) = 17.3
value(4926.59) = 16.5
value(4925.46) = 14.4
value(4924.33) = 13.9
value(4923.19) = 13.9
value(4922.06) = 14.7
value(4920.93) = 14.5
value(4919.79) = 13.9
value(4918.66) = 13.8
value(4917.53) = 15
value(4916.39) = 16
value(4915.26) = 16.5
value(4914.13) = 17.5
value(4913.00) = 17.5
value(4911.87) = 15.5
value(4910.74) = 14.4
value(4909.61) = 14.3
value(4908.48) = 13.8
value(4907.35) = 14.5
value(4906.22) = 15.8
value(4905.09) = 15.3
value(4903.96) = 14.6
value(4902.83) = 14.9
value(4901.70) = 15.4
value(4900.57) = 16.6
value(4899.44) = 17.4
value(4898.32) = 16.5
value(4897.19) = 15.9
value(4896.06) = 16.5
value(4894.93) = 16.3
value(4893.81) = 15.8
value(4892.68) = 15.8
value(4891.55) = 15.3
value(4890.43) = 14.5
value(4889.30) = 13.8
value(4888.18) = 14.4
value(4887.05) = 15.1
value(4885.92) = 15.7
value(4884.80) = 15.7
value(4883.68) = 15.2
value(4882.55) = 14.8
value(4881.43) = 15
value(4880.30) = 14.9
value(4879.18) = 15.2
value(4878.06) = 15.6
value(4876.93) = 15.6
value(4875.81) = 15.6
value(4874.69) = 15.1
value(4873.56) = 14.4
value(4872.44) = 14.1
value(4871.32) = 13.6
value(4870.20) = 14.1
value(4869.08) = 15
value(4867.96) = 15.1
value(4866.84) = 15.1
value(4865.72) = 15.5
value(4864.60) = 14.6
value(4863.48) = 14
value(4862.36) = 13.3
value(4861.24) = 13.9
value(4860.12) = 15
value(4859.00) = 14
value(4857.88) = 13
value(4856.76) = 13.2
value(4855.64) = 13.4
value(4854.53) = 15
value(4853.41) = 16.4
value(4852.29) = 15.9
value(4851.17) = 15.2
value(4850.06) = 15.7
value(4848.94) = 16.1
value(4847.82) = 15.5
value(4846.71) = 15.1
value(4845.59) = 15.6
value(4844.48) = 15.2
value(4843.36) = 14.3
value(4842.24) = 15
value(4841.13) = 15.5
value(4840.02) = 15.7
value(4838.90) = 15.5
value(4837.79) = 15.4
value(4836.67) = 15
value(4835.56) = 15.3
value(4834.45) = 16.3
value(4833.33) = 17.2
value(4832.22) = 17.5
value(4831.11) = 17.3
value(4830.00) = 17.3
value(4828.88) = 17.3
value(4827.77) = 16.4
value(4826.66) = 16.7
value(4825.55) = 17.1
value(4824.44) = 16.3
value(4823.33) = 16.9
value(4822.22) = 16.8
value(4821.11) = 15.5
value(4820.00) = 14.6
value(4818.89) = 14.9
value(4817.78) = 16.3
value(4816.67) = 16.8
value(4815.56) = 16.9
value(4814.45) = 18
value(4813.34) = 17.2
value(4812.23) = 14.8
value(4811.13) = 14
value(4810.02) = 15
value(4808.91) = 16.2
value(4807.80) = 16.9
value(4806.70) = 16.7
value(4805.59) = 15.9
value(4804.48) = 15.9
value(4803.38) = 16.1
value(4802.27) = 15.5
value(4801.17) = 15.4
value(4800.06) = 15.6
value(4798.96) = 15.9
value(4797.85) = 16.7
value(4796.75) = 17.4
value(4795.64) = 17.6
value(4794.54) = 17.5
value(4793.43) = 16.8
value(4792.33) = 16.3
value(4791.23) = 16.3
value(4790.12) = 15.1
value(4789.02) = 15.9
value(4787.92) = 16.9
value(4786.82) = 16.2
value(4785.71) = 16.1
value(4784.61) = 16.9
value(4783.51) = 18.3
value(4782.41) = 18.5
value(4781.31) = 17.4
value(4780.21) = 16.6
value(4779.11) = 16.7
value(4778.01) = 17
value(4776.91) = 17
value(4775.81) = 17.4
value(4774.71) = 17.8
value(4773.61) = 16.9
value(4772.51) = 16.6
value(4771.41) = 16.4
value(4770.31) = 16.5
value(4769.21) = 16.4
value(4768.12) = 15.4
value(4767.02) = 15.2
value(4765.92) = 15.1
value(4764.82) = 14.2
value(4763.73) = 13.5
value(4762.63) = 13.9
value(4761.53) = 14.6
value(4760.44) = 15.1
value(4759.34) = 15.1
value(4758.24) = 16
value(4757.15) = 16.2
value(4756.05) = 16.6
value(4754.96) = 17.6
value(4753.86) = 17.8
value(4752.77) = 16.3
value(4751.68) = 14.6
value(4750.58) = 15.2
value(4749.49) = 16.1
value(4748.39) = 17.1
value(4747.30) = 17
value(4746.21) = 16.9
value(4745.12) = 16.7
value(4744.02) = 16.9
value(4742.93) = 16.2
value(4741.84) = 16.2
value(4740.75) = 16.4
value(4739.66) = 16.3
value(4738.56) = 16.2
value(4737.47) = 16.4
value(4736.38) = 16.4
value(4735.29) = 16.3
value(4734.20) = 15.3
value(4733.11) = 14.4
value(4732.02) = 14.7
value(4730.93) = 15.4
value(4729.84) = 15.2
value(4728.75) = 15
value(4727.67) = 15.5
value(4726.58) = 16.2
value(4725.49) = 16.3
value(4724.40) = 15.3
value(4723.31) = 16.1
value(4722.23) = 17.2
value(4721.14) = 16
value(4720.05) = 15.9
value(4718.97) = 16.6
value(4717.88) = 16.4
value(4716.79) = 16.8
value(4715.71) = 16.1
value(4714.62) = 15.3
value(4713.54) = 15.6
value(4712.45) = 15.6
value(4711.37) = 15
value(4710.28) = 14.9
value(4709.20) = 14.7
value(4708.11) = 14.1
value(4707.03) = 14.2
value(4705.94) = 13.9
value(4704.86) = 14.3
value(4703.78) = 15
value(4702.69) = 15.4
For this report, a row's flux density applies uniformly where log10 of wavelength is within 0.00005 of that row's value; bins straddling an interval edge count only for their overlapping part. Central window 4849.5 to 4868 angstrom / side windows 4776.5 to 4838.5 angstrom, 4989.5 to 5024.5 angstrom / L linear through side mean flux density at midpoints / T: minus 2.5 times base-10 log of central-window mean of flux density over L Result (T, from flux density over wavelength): 0.11 mag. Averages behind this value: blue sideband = 16.4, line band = 14.6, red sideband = 15.5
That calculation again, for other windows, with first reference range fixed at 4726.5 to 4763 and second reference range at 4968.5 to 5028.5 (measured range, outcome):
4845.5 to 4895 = 0.075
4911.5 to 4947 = 0.002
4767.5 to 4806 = -0.043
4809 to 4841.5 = -0.016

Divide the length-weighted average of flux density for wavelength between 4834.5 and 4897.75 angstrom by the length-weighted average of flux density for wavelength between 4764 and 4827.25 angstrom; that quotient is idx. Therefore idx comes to 0.9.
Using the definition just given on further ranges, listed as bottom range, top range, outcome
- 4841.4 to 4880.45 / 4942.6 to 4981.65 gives 1.16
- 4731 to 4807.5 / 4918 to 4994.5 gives 1.02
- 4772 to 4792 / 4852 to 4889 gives 0.87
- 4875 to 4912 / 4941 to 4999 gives 1.11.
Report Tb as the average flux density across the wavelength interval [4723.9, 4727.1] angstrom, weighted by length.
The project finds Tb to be 15.9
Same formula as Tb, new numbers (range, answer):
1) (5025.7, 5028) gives 14.2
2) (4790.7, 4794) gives 16.5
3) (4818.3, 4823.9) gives 15.7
